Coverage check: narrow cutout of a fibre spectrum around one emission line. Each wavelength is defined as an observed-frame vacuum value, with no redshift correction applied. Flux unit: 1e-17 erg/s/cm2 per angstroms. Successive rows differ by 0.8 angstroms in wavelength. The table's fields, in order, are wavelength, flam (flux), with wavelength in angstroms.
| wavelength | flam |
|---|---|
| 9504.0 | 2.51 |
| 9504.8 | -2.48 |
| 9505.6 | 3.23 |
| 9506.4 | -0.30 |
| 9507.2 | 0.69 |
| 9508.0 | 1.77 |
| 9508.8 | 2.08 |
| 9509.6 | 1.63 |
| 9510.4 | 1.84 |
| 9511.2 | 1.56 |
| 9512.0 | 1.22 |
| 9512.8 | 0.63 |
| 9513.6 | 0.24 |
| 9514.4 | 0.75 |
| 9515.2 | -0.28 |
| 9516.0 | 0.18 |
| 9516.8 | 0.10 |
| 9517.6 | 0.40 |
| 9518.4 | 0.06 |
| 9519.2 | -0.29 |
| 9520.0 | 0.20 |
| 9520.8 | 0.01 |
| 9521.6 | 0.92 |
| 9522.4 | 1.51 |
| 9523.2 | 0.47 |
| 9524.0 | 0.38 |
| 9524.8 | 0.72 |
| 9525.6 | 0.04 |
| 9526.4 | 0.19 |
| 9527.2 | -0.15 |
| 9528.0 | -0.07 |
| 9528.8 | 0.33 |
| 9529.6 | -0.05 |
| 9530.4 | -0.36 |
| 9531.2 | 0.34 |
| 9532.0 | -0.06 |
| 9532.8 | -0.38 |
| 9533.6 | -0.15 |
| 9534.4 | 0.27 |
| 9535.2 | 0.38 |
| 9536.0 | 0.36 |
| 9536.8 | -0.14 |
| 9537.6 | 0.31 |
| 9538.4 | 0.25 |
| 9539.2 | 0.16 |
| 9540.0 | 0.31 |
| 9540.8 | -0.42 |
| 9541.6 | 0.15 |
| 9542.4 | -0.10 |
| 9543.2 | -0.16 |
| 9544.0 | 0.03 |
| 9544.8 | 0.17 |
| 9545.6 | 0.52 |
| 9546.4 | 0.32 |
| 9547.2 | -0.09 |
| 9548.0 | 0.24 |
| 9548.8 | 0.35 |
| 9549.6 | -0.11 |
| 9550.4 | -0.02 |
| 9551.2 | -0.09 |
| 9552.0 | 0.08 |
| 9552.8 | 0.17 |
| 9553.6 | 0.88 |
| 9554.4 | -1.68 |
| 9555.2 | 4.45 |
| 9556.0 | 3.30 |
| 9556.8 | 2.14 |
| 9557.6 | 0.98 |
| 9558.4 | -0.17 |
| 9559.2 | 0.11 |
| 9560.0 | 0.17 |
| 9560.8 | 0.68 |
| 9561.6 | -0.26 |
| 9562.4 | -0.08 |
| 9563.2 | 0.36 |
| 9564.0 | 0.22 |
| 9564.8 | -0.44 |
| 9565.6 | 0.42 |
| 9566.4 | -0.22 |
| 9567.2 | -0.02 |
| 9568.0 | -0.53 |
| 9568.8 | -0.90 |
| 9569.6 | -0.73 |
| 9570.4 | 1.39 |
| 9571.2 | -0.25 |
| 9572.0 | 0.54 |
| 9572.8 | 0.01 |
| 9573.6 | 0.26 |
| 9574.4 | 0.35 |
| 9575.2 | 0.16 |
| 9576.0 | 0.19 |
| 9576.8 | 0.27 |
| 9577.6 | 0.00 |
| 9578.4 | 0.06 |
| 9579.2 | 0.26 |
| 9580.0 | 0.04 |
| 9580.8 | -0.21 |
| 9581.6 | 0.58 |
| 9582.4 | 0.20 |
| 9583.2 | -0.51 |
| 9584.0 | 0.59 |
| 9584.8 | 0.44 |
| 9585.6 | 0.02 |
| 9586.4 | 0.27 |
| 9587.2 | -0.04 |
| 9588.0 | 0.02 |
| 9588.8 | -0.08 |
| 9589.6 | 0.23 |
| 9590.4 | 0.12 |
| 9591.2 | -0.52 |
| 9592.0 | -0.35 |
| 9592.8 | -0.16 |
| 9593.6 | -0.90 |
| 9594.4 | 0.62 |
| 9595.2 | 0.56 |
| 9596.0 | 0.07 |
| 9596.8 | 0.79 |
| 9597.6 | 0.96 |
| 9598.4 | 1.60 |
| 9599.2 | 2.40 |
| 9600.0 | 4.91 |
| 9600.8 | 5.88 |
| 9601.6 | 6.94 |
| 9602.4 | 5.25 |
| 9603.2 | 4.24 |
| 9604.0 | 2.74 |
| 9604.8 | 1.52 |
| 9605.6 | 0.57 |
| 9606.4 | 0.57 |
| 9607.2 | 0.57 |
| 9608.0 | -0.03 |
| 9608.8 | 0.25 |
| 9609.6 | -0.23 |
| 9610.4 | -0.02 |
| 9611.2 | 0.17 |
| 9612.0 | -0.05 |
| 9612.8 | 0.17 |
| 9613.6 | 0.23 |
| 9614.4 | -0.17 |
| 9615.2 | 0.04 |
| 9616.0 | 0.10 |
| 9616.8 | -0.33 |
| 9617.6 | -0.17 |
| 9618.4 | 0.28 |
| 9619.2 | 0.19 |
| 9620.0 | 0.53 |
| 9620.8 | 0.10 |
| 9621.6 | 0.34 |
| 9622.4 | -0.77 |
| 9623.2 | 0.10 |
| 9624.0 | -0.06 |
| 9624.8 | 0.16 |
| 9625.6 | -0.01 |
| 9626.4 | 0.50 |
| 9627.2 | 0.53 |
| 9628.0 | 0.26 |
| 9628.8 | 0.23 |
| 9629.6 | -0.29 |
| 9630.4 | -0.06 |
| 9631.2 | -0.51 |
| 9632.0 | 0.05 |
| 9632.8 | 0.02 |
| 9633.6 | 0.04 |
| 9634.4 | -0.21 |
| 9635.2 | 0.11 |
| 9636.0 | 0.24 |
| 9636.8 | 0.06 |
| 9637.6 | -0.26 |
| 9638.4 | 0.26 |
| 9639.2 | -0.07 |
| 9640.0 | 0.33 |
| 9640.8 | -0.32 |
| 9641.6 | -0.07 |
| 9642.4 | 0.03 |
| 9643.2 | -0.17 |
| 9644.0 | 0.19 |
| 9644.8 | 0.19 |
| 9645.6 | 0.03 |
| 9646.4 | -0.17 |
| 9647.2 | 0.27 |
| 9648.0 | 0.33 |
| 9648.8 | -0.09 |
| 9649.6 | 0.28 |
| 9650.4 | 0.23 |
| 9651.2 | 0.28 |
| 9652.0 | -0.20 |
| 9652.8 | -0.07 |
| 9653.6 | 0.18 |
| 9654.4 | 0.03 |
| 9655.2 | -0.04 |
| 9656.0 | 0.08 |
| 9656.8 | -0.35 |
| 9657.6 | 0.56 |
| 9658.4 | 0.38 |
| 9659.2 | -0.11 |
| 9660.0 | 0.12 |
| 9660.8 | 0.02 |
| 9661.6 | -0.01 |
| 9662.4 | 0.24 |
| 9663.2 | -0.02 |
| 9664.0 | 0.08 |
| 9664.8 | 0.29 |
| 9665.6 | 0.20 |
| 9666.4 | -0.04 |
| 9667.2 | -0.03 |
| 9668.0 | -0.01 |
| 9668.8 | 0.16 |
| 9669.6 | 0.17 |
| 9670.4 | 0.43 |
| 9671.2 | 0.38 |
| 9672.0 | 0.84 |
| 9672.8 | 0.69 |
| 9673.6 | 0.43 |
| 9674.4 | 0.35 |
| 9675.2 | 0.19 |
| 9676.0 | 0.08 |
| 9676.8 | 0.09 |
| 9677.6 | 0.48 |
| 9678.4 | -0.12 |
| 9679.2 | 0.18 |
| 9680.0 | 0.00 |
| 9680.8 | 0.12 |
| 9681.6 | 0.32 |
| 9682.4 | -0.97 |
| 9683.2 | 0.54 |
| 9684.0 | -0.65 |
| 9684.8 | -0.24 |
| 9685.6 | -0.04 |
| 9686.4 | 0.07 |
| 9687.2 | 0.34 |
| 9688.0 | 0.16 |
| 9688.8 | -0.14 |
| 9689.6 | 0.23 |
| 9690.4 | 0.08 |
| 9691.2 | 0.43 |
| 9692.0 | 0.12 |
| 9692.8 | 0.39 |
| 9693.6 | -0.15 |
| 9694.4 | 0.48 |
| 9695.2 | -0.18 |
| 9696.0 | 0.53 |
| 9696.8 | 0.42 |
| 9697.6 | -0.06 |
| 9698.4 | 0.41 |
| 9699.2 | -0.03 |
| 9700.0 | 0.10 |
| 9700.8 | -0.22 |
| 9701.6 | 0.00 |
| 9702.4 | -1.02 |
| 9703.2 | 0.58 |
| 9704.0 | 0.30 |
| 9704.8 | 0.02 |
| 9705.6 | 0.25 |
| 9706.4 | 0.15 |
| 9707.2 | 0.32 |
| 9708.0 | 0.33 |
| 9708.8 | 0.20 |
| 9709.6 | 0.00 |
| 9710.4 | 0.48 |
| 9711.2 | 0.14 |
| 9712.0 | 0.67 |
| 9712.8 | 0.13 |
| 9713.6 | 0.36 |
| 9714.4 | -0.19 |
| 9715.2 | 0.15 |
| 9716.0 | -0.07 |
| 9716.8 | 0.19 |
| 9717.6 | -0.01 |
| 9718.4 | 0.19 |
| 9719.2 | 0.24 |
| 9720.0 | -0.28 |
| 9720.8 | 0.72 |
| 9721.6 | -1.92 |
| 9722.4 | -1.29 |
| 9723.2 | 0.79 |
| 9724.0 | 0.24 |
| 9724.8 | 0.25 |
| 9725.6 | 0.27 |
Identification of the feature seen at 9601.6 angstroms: [O III]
